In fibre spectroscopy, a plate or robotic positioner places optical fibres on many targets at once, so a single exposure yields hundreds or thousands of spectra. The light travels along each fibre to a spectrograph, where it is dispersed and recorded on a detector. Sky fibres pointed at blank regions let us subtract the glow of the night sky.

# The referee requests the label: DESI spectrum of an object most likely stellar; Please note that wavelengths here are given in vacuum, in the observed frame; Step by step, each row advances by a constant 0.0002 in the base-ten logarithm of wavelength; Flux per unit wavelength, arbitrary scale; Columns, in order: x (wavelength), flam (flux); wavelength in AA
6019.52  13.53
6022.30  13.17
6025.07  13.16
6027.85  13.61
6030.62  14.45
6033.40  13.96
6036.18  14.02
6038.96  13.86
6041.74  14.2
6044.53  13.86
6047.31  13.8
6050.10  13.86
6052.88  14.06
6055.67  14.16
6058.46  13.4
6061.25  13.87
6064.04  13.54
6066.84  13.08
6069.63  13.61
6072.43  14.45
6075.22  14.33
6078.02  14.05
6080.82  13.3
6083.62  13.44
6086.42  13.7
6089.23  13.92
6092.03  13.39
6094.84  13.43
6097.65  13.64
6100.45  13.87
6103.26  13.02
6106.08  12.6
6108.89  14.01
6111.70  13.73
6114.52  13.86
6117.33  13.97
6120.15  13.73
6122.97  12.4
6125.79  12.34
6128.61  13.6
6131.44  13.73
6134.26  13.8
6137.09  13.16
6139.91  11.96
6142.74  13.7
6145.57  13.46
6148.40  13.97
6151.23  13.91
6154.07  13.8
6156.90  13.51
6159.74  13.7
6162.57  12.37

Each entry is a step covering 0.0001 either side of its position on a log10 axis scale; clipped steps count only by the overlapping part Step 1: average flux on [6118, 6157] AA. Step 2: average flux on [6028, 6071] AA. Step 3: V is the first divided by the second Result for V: 0.97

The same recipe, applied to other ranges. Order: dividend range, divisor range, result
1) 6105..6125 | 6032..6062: 0.97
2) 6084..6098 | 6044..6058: 0.98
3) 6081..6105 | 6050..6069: 0.99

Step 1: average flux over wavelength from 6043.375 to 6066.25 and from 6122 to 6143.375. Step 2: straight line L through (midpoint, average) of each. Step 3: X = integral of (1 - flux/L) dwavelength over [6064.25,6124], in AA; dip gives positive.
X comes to -0.8 AA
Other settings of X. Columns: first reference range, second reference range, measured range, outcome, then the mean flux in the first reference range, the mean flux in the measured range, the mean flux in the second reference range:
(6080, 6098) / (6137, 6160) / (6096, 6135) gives 0.2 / 13.5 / 13.4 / 13.5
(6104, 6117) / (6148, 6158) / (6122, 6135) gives 0.5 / 13.6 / 13.2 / 13.8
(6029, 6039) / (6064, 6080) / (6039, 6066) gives 0.3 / 14.1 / 13.8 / 13.8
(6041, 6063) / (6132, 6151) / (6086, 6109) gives 0.3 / 13.9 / 13.5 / 13.4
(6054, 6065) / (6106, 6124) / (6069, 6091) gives -0.3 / 13.8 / 13.9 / 13.6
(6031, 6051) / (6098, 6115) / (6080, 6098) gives 0.1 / 14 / 13.5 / 13.5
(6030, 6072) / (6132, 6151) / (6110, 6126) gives 0.1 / 13.8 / 13.4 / 13.4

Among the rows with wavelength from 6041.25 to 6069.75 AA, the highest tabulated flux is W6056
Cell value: 14.2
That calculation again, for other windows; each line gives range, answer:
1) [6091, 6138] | 14.01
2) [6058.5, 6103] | 14.45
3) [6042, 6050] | 13.86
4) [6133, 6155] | 13.97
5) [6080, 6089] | 13.7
